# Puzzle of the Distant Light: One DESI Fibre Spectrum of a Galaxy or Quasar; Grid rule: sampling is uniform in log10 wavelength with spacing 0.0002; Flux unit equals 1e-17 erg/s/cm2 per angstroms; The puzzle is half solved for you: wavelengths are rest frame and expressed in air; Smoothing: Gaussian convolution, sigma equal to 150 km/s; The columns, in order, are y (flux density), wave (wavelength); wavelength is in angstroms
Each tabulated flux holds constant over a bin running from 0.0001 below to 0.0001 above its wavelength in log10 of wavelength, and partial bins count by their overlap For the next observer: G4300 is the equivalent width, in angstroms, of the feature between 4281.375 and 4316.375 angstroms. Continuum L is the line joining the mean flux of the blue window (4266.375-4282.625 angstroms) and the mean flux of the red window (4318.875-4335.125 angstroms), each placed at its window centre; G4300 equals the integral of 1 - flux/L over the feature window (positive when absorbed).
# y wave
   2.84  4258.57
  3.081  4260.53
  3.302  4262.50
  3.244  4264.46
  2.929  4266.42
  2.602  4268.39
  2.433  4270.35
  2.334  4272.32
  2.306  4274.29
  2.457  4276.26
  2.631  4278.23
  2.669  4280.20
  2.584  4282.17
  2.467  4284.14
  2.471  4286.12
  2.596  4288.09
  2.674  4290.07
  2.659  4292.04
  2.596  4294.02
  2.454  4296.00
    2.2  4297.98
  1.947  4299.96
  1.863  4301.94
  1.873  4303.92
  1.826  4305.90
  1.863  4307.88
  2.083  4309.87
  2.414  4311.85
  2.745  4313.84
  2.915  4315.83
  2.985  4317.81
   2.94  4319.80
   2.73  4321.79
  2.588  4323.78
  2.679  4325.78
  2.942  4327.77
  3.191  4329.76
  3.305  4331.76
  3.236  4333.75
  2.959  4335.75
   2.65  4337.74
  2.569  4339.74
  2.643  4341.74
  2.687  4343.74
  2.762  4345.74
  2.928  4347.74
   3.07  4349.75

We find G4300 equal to 4.9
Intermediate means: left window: 2.53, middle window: 2.34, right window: 2.95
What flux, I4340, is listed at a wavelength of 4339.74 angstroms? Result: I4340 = 2.569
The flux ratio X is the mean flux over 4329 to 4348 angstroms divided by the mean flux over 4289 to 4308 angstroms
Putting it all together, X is 1.3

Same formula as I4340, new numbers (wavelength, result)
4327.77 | 2.942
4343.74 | 2.687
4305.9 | 1.826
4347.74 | 2.928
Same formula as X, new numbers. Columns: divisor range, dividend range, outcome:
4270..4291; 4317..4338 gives 1.17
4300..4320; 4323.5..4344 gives 1.24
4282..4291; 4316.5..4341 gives 1.13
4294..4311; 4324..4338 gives 1.46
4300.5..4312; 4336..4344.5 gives 1.36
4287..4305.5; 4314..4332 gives 1.26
